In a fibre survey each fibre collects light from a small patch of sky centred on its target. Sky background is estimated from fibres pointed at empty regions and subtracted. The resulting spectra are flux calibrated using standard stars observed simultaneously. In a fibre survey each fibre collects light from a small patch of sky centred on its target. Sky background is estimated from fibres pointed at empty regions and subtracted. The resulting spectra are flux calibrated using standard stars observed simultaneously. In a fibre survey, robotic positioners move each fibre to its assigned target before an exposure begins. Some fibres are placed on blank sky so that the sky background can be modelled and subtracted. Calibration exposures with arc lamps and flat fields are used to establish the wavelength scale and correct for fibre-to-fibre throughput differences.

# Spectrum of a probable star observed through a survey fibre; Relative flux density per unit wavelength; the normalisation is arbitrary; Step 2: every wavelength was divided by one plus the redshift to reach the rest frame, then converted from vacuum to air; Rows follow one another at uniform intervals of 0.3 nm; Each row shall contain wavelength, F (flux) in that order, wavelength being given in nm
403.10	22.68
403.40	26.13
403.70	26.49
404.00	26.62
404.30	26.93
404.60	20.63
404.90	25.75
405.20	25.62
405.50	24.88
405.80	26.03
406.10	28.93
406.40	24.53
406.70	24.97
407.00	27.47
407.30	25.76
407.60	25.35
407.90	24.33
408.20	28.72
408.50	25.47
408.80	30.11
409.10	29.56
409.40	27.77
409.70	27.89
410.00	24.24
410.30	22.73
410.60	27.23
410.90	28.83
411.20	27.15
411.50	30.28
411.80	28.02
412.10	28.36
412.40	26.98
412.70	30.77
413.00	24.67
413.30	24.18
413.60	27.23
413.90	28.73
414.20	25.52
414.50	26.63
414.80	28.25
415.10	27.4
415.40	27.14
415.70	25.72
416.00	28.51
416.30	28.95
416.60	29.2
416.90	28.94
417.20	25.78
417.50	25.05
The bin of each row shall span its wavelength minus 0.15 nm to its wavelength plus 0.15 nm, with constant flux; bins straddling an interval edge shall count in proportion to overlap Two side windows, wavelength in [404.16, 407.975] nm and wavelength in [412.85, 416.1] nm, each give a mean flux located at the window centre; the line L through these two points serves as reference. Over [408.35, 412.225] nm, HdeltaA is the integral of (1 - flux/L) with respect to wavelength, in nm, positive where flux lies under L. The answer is -0.21 nm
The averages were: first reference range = 25.5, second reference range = 26.7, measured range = 27.5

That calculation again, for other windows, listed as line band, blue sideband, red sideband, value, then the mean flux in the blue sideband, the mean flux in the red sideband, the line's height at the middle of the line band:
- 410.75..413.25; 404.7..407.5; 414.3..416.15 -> -0.11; 25.9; 27.2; 26.8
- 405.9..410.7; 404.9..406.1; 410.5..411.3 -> 0.06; 26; 27.8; 26.9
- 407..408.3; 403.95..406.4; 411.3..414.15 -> 0.01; 25.6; 27.6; 26.2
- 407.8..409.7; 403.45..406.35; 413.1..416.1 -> -0.11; 25.7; 26.9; 26.2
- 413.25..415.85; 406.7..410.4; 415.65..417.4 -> 0.07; 26.6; 27.9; 27.6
